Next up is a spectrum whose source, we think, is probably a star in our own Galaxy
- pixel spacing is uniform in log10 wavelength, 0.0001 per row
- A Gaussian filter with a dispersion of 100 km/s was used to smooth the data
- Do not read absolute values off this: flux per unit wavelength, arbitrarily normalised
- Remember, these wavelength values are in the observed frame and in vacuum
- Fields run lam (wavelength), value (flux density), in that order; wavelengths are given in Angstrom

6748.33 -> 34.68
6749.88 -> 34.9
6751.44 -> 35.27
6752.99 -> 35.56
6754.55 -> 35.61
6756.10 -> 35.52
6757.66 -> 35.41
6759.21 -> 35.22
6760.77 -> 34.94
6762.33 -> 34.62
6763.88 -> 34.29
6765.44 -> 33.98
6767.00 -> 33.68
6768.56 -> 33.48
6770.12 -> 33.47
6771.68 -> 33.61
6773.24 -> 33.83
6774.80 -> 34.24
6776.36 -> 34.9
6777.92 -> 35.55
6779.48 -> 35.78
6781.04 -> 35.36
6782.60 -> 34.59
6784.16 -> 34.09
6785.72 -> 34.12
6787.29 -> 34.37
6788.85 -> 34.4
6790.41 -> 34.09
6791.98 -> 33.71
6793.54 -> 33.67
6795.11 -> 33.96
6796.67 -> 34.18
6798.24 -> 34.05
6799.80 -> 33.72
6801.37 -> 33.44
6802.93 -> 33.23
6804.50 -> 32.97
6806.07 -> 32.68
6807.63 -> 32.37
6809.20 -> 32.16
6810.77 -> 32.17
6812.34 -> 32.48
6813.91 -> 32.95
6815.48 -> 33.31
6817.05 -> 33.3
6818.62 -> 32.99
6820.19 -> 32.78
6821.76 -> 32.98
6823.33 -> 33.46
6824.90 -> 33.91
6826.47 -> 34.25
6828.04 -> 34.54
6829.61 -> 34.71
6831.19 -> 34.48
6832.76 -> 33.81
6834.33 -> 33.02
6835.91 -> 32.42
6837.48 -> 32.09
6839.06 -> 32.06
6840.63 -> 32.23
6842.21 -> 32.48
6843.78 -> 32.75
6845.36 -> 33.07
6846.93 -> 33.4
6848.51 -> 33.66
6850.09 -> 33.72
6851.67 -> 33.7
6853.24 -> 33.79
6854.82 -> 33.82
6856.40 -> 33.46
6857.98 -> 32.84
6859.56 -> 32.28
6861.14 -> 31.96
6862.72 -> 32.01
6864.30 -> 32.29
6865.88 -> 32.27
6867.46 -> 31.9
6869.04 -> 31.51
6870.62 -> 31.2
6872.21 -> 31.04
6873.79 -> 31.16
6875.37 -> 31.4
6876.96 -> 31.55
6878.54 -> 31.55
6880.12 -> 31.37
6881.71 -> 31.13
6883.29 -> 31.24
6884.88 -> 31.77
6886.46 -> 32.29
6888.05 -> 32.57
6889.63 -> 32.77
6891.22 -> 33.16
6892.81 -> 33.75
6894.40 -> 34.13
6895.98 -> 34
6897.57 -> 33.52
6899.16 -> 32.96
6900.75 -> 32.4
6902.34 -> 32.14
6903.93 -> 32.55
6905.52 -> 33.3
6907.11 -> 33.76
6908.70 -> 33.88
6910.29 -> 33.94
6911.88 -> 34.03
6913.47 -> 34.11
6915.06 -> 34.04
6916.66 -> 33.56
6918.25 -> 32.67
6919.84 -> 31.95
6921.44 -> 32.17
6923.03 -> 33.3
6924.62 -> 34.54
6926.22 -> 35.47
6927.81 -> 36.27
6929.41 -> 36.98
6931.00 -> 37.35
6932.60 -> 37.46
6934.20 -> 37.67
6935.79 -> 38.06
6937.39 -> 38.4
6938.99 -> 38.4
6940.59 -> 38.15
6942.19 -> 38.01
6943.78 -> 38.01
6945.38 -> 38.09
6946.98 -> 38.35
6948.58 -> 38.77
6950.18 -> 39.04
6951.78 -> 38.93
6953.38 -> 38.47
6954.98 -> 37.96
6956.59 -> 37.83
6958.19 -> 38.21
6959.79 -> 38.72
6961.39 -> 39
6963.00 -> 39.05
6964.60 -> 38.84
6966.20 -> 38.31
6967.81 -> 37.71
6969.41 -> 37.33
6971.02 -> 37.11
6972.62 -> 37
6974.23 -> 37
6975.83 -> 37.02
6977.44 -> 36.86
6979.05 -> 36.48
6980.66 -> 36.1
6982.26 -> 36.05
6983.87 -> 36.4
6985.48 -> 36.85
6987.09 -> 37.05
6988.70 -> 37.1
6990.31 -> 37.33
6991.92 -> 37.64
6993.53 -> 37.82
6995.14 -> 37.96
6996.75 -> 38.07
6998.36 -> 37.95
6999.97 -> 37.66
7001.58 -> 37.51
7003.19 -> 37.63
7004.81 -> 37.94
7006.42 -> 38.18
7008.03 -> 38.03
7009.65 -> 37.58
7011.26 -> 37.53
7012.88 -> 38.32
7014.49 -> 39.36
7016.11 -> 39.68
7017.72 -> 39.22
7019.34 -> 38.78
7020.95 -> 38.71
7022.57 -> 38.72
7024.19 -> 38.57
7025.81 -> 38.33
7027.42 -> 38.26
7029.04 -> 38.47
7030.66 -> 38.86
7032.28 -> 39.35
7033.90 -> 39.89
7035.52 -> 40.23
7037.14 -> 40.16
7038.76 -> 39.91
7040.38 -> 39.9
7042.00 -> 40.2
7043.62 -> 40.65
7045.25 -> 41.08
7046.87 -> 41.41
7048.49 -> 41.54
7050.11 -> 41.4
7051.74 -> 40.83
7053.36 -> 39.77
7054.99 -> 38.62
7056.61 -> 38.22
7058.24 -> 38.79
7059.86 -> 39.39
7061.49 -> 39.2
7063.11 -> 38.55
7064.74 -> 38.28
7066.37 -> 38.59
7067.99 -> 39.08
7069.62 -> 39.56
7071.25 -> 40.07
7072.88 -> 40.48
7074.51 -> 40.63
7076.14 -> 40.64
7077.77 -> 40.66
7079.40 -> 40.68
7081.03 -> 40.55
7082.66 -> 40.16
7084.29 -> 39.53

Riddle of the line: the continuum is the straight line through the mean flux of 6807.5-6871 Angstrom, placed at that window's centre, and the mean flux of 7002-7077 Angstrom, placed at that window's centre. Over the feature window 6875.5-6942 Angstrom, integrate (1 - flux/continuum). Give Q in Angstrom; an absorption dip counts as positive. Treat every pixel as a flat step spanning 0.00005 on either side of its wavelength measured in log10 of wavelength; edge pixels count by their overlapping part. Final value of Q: 2.2 Angstrom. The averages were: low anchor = 33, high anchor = 39.3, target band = 34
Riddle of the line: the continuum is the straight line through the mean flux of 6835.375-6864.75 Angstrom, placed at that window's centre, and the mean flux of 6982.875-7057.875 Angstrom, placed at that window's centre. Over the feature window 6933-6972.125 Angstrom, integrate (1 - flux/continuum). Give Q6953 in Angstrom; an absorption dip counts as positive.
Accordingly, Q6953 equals -2.0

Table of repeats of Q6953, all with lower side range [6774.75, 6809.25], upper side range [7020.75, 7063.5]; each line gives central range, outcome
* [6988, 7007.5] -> 0.4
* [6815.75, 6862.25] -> 2.4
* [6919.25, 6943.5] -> 0.5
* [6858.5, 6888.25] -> 3.4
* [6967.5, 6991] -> 0.8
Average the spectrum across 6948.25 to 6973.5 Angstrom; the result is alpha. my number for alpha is 38.2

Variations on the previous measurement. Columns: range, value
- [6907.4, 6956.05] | 36.3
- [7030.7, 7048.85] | 40.3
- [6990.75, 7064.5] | 39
